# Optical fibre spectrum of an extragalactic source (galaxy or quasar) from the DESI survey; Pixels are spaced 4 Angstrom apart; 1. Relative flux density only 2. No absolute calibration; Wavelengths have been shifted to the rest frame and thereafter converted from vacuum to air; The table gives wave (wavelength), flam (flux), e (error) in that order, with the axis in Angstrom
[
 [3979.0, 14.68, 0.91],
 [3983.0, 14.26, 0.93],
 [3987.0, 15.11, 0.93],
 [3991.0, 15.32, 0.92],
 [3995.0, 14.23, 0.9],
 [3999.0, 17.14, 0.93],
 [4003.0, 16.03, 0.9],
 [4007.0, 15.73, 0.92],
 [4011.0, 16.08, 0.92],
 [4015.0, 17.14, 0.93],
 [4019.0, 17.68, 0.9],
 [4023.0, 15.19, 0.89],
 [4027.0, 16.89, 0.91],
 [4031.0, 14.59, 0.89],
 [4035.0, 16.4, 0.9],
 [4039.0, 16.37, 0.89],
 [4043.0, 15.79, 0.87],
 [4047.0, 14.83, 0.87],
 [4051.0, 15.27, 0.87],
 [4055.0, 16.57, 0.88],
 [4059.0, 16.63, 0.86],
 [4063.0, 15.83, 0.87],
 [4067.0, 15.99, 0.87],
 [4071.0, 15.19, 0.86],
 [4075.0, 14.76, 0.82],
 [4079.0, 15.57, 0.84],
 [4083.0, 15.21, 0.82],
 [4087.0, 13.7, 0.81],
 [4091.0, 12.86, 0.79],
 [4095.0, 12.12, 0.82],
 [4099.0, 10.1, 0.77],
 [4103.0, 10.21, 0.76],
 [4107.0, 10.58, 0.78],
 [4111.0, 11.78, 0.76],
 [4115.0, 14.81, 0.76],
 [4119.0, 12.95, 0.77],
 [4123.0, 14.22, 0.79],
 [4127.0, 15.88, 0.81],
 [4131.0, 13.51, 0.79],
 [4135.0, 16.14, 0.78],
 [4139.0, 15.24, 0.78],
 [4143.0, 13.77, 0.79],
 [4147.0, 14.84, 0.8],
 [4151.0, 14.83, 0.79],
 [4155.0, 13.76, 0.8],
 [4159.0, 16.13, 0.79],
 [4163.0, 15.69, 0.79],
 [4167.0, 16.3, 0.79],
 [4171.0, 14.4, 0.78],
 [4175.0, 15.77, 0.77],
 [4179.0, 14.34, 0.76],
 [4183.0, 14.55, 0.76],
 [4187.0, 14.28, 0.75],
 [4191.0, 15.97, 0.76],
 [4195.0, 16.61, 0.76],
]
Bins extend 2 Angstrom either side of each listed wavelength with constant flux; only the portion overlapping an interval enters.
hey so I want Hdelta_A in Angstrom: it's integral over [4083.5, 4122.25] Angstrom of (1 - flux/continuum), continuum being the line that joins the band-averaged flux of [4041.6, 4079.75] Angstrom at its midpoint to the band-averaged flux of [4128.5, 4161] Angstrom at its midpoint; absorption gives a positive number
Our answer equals 7.4 Angstrom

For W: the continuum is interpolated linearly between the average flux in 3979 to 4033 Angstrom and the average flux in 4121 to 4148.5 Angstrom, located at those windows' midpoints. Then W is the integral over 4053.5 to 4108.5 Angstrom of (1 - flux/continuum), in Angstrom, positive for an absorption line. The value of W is 4.55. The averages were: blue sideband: 15.8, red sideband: 14.8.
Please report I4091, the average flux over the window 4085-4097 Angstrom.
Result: 12.9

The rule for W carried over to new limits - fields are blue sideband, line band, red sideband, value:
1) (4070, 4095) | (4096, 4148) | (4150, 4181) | 4.96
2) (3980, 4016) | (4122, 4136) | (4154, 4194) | 0.36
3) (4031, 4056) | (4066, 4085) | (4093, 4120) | -2.21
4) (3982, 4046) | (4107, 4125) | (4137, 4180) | 2.53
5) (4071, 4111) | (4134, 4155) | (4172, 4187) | -1.17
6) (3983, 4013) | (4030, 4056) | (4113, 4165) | -0.66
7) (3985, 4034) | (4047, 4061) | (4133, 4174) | -0.25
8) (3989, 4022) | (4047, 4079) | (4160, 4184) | 0.30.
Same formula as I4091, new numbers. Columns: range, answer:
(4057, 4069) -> 16.2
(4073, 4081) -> 15.2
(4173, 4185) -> 14.9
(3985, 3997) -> 14.9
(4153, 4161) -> 14.9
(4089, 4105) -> 11.3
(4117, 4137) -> 14.5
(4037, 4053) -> 15.6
